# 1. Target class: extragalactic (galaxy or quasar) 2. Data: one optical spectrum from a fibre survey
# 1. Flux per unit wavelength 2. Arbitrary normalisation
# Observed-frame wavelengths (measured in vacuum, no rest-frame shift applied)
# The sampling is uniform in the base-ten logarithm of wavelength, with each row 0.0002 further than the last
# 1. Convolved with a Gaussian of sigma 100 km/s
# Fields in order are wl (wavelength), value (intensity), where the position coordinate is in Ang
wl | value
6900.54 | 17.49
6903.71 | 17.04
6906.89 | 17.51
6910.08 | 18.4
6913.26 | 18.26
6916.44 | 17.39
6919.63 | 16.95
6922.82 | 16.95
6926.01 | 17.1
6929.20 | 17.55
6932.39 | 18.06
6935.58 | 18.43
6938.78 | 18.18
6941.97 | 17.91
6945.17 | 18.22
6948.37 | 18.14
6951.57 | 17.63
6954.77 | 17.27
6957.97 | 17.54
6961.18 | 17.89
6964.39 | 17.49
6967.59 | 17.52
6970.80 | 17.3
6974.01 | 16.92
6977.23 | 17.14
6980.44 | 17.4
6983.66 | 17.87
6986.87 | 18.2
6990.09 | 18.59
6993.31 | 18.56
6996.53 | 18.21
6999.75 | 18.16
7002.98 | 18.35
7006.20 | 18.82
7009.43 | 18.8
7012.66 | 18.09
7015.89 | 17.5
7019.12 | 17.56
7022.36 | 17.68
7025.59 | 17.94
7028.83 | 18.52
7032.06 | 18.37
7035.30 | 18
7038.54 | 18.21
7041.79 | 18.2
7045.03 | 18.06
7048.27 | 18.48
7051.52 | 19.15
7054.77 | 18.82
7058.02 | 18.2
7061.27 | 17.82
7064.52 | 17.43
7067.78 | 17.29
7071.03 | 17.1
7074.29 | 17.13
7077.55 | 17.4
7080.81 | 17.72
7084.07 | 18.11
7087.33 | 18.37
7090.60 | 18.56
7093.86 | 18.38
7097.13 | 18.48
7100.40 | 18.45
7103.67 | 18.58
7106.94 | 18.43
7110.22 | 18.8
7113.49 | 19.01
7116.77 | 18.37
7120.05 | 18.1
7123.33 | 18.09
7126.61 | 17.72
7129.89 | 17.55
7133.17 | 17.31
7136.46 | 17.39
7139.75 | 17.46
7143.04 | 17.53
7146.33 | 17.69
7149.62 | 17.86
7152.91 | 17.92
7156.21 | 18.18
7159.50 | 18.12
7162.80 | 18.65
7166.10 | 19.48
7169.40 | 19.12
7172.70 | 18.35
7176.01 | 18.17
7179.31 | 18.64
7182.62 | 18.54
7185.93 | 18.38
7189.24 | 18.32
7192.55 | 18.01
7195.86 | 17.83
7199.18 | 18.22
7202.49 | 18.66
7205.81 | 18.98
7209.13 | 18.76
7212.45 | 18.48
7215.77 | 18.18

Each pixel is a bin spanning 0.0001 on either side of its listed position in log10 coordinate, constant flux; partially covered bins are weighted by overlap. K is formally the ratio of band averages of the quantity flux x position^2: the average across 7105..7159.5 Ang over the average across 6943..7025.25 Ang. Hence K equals 1.0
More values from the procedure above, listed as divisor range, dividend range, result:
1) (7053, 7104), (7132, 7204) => 1.04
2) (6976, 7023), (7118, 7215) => 1.06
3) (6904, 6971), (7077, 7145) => 1.07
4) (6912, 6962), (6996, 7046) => 1.05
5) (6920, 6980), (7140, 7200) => 1.10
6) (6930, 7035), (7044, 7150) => 1.04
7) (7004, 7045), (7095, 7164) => 1.03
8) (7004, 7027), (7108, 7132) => 1.04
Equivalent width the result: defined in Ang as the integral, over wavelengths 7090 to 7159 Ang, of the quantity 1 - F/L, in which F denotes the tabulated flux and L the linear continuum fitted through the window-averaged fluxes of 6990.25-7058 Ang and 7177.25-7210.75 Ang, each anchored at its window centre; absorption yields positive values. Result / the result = 1.1 Ang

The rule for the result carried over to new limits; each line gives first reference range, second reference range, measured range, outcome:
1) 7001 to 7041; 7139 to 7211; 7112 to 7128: 0.0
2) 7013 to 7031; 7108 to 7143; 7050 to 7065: -0.4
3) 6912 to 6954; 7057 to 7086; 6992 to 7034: -1.3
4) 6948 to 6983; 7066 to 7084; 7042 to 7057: -1.0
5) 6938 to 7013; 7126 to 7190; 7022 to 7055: -0.6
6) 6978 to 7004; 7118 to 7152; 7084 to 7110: -1.0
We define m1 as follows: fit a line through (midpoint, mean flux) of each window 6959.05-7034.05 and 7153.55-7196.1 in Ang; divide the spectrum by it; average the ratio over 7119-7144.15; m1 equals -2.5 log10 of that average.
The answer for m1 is 0.04 mag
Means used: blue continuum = 17.9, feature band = 17.6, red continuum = 18.5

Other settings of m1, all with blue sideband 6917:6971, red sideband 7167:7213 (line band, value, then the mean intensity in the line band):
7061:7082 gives 0.04 mag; 17.4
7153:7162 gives 0.01 mag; 18.2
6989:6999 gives -0.04 mag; 18.4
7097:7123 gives -0.02 mag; 18.5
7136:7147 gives 0.05 mag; 17.5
